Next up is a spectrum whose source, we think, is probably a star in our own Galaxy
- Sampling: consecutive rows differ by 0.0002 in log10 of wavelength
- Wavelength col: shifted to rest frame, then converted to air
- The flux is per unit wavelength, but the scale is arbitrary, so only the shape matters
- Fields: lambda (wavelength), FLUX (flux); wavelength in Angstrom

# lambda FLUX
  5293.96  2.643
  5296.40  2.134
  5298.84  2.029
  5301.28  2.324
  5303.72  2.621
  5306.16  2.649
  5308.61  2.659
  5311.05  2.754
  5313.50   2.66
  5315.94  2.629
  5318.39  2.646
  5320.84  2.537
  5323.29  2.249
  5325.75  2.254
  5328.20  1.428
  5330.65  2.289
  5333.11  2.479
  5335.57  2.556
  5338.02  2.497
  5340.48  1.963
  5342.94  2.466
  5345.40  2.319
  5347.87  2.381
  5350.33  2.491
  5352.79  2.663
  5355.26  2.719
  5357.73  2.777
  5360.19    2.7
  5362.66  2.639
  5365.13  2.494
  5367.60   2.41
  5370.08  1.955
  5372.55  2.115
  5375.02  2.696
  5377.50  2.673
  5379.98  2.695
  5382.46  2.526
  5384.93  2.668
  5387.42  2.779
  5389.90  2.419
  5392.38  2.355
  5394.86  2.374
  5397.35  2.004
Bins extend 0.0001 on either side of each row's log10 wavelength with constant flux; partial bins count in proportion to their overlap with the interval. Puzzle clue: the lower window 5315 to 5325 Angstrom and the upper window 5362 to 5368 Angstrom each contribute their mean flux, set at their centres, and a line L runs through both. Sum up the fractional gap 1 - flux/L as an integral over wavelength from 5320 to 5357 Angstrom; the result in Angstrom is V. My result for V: 2.2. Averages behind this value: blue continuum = 2.5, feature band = 2.36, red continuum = 2.52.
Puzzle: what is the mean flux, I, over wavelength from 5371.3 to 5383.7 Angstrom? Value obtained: 2.54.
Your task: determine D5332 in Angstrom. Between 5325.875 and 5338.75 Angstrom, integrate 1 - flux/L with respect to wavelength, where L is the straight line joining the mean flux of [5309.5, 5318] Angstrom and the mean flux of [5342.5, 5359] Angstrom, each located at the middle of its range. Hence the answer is 1.8 Angstrom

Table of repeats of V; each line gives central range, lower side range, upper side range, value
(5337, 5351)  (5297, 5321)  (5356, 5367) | 1.4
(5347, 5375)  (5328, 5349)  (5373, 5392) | -0.5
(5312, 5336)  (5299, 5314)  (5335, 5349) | 0.9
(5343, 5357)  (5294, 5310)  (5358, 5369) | 0.1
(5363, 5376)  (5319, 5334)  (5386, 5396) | 0.3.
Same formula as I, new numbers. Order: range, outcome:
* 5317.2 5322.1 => 2.59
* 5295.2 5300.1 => 2.08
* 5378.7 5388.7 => 2.67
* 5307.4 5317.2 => 2.68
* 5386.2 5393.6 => 2.52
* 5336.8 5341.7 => 2.23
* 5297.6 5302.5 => 2.18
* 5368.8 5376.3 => 2.26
